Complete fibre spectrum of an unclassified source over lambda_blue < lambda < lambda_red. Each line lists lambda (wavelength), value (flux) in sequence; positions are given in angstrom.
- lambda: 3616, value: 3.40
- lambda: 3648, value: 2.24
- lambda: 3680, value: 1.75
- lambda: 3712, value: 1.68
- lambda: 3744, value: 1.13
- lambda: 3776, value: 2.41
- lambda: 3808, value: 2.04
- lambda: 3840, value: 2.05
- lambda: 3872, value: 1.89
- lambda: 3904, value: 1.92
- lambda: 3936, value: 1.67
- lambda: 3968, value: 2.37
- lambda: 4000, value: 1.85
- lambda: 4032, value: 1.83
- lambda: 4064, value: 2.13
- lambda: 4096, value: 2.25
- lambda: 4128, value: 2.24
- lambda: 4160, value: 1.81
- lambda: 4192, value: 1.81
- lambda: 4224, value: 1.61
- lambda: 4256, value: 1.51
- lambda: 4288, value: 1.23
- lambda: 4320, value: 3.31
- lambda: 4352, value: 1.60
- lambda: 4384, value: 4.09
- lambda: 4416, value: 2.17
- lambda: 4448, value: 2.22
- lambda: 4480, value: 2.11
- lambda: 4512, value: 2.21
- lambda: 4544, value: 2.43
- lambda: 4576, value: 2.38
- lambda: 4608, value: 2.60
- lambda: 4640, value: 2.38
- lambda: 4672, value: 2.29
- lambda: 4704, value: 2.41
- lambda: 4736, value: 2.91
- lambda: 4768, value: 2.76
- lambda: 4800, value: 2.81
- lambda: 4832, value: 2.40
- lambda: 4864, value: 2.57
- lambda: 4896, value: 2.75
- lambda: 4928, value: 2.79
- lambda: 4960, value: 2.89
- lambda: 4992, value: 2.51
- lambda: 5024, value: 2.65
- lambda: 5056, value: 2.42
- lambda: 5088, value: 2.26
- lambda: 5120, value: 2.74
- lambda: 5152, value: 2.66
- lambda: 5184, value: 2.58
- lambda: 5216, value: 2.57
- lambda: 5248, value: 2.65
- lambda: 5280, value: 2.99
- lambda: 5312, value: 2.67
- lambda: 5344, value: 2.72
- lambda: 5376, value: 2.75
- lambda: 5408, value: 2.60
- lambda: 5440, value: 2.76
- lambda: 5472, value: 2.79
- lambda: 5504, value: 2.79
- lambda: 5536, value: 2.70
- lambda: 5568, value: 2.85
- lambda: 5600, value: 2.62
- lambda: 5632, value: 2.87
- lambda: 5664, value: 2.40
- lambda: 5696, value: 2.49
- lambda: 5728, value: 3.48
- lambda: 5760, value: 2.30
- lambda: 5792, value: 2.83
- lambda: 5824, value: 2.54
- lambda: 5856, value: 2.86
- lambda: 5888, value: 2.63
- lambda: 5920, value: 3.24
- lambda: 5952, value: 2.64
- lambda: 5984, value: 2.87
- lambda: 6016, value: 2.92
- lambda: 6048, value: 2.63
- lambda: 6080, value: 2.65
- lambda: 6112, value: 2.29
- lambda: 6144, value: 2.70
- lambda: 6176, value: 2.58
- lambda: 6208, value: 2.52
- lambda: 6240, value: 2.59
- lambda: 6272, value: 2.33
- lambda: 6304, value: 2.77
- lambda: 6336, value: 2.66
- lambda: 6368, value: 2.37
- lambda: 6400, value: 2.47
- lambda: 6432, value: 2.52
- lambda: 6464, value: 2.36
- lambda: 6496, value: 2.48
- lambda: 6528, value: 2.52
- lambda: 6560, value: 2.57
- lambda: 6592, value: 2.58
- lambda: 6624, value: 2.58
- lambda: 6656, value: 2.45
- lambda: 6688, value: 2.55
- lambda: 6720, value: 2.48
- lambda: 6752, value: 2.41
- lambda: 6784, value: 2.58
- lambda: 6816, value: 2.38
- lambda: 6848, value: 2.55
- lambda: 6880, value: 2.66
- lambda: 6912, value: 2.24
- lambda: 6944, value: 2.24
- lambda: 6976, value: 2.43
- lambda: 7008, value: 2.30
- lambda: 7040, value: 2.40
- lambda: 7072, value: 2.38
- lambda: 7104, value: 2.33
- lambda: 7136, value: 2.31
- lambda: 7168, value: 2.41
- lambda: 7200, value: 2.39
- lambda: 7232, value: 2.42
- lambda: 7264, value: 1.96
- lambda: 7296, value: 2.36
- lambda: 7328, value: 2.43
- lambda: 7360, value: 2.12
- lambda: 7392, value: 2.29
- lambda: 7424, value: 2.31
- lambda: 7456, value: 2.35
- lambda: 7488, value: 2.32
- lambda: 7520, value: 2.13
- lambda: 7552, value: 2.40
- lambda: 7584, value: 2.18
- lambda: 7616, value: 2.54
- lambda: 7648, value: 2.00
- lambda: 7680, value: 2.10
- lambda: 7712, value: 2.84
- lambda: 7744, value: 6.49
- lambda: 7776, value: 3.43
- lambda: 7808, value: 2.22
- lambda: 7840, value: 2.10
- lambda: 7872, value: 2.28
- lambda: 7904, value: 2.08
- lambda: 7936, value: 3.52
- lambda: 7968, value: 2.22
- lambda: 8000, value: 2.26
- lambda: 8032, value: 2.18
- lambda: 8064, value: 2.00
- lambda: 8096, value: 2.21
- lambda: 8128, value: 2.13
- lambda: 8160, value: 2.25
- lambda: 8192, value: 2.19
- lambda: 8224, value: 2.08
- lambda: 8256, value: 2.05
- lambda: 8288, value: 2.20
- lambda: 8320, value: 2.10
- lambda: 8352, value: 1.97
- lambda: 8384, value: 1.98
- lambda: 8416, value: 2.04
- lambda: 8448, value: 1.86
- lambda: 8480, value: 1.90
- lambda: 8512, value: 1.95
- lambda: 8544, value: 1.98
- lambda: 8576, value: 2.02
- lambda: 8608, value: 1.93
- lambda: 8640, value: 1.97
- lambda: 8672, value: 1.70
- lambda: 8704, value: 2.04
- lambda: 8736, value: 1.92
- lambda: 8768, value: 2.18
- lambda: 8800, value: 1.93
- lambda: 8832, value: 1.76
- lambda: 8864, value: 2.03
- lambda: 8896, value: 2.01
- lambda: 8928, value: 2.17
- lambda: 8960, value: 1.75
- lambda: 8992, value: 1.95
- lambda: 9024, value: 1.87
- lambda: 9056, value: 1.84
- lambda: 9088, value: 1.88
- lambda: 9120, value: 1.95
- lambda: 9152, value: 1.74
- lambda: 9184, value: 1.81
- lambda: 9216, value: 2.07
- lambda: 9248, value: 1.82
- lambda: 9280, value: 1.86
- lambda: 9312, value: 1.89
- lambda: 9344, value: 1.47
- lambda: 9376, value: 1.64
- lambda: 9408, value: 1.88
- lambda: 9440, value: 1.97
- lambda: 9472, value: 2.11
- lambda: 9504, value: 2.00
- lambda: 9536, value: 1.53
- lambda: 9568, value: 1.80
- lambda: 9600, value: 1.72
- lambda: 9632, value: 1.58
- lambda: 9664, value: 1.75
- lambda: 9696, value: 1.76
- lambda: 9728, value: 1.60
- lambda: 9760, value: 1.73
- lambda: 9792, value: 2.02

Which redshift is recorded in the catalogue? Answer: 0.179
